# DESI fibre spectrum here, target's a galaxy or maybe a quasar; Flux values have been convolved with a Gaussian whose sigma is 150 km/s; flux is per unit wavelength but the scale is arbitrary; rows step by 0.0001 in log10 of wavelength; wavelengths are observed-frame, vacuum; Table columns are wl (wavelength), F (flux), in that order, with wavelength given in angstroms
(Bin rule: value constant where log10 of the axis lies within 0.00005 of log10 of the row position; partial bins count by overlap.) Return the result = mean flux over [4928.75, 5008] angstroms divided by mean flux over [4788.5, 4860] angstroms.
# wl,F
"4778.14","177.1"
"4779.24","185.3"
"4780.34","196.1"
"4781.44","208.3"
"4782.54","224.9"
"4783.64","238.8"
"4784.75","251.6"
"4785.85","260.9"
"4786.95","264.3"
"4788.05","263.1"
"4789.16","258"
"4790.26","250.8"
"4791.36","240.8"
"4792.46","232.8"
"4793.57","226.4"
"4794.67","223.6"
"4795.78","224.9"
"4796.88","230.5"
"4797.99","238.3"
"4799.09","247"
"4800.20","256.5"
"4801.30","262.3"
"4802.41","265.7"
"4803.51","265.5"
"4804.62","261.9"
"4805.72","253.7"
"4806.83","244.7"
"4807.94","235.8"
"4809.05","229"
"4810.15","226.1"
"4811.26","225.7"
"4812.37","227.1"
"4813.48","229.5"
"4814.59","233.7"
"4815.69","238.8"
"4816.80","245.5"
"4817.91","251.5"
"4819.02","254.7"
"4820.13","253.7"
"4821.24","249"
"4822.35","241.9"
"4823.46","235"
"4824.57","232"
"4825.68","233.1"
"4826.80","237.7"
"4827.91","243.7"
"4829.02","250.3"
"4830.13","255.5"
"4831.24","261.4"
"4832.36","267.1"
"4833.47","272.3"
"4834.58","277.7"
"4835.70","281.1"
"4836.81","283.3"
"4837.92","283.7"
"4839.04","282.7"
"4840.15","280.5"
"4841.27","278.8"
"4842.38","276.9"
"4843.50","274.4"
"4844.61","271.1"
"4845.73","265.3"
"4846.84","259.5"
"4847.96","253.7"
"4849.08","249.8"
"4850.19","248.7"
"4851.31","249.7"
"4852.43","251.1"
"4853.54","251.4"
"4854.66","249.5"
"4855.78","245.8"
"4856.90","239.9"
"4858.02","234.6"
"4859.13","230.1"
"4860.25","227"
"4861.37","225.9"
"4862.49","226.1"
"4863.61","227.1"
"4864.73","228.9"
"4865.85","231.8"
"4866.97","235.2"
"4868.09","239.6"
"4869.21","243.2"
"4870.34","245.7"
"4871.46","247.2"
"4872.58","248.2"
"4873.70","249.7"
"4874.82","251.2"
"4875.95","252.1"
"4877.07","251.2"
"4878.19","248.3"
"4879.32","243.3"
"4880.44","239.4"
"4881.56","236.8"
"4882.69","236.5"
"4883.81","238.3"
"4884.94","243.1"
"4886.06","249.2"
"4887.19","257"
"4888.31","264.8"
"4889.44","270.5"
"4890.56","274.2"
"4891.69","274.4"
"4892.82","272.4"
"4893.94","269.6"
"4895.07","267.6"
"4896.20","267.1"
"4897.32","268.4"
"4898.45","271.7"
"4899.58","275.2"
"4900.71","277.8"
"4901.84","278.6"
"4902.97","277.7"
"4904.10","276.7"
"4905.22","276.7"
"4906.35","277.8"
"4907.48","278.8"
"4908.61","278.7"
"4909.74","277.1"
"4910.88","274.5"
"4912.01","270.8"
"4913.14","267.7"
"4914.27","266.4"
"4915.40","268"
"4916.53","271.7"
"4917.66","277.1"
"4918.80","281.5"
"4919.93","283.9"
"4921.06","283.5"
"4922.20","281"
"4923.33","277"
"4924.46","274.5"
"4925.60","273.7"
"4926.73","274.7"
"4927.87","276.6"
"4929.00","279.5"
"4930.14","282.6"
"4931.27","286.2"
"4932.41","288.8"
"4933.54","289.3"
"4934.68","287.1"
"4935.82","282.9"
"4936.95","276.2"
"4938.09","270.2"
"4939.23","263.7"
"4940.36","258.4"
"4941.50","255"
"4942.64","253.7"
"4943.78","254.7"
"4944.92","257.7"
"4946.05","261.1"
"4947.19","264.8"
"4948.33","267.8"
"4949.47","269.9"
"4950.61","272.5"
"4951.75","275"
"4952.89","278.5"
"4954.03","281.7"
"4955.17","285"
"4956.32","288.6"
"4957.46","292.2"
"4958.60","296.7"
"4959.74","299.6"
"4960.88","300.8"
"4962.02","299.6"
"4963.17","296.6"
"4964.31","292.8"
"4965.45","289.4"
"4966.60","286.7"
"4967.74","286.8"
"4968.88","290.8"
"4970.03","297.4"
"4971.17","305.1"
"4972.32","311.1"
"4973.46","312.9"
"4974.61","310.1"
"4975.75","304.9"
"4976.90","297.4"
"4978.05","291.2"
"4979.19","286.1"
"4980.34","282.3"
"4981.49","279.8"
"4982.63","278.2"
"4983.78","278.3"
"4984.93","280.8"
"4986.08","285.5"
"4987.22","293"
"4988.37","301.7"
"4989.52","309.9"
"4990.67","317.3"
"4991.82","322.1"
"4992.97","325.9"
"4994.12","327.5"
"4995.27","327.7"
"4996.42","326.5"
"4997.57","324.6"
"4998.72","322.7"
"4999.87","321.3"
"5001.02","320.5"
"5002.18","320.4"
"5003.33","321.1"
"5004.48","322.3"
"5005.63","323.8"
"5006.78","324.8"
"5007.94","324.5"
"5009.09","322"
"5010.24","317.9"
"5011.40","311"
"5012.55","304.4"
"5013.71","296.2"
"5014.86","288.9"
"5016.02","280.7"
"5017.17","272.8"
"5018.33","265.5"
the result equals 1.17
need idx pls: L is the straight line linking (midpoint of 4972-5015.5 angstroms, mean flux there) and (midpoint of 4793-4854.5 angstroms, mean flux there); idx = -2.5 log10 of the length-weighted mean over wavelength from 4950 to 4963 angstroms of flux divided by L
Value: 0.03 mag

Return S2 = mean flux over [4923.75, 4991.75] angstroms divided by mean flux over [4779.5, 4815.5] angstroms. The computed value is 1.2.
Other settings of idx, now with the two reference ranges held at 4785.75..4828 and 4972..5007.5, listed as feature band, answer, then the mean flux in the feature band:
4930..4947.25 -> 0.074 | 271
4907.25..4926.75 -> 0.027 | 276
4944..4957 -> 0.083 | 273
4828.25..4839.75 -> -0.076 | 271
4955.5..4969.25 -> 0.019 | 293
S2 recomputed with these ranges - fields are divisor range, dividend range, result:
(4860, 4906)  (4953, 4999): 1.18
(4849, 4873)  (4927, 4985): 1.18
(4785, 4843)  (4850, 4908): 1.01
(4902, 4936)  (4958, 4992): 1.06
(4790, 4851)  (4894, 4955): 1.09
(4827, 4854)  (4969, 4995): 1.13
